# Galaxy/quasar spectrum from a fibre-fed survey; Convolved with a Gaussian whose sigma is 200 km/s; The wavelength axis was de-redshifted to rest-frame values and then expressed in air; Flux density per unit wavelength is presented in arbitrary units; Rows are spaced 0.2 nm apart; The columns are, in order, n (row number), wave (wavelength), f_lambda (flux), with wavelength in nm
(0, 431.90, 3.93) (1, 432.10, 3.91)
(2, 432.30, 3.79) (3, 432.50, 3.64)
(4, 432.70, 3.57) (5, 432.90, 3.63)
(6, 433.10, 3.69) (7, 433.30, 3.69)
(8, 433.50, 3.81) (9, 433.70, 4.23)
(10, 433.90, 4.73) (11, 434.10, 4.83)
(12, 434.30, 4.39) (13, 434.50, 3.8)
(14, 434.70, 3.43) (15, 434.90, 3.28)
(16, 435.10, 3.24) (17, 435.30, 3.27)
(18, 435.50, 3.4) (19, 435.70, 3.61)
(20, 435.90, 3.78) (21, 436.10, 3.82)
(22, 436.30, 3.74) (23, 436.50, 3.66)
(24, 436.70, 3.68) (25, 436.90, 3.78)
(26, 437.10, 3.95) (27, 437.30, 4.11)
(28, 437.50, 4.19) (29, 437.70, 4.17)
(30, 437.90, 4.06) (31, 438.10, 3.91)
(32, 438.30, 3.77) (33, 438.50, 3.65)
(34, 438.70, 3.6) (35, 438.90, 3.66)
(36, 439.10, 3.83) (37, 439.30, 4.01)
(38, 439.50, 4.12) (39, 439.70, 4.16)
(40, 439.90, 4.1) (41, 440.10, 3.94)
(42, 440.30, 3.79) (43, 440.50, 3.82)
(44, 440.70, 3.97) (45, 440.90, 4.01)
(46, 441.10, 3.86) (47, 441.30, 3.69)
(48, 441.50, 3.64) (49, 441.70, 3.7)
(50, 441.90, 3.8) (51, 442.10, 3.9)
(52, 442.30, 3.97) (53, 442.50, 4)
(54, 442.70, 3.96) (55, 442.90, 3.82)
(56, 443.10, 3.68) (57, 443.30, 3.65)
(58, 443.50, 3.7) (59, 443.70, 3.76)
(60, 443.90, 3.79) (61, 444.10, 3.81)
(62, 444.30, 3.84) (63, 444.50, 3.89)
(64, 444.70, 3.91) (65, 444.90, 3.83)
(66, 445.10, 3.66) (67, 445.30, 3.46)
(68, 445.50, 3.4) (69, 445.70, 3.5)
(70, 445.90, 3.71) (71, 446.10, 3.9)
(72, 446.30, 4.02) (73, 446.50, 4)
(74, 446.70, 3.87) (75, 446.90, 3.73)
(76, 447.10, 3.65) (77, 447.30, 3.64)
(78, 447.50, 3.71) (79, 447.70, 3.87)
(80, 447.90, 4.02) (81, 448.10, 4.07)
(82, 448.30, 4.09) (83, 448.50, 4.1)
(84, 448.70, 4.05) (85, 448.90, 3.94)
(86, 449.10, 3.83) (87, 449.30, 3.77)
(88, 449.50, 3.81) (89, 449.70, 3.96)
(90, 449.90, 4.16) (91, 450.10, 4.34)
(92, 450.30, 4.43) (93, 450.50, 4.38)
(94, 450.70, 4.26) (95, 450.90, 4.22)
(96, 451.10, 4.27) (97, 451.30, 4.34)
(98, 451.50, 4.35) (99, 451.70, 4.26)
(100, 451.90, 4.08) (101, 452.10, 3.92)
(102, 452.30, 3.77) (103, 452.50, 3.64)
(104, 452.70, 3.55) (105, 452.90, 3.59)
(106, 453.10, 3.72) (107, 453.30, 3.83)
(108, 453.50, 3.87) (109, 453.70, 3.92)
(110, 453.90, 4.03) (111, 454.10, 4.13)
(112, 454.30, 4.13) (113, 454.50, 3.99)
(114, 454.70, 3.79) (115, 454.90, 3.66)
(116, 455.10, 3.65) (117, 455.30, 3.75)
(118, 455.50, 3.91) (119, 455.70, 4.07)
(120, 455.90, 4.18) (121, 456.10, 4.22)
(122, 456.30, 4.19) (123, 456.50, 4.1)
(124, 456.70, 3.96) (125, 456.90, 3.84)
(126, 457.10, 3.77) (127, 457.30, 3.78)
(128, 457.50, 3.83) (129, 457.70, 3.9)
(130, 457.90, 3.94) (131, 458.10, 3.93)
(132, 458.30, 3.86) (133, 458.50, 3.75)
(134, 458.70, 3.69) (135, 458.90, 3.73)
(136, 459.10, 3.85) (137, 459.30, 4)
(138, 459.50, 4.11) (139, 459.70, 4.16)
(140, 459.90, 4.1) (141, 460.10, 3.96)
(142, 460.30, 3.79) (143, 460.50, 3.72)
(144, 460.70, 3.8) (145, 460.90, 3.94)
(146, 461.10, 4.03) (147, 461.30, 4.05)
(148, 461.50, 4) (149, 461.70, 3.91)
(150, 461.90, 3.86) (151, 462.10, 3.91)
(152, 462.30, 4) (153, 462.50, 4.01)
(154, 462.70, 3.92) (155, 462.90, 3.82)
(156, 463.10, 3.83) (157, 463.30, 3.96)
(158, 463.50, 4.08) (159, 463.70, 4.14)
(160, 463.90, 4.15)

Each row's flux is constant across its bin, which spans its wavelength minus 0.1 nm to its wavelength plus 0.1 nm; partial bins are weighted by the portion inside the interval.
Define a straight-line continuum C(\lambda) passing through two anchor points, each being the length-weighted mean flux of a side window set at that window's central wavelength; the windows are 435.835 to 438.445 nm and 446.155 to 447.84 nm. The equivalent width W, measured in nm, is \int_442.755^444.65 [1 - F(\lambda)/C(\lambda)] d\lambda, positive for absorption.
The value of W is 0.03 nm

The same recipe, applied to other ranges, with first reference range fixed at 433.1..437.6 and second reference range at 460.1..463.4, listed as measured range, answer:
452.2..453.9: 0.058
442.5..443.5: 0.017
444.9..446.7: 0.066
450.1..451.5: -0.159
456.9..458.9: 0.039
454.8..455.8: 0.022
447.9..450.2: -0.082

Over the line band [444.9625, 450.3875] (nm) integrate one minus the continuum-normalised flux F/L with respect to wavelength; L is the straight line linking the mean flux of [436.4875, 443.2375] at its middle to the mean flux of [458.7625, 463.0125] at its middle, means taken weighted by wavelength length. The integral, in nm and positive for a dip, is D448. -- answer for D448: 0.04 nm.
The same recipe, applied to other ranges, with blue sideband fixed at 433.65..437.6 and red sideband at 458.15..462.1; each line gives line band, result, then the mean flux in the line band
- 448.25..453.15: -0.191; 4.04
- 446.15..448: 0.018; 3.84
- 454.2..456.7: -0.046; 3.97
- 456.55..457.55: 0.014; 3.85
